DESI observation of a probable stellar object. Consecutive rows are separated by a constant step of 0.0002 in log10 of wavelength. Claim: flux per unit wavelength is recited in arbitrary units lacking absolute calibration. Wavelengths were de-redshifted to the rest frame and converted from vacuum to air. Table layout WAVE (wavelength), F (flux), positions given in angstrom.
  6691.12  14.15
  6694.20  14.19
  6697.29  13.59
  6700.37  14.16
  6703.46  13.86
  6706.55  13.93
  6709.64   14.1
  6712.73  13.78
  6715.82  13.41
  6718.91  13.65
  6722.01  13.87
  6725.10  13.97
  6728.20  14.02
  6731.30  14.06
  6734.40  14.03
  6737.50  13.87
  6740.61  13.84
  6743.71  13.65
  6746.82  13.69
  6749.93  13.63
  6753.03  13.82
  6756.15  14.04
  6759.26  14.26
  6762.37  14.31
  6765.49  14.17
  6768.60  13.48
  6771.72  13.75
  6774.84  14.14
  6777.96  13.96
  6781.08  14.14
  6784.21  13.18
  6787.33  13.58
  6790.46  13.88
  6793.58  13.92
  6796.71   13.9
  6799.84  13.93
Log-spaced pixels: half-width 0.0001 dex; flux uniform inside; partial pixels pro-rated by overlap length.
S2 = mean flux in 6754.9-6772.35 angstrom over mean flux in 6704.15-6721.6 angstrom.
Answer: 1.02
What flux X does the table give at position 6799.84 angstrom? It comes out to 13.93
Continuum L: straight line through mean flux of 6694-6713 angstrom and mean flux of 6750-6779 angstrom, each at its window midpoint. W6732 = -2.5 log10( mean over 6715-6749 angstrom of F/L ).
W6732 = 0.010 mag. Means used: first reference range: 13.9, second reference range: 14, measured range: 13.8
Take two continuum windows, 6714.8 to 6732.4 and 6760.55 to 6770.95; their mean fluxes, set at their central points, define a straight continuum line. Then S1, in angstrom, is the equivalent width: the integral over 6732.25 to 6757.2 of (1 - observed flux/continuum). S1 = 0.2 angstrom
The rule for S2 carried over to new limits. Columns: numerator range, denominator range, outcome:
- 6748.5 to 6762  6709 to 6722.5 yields 1.02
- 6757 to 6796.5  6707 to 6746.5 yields 1.00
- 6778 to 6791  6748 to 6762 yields 0.98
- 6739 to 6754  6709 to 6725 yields 1.00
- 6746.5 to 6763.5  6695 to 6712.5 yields 1.00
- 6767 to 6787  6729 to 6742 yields 0.99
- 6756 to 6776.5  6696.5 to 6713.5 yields 1.01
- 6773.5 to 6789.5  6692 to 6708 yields 0.99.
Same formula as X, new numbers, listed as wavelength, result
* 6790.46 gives 13.88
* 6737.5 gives 13.87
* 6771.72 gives 13.75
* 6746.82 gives 13.69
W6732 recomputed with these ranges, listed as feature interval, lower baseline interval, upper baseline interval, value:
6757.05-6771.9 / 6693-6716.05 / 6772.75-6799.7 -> -0.01 mag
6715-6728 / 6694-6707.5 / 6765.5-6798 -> 0.01 mag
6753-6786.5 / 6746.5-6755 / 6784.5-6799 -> -0.01 mag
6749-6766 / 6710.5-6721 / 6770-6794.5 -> -0.02 mag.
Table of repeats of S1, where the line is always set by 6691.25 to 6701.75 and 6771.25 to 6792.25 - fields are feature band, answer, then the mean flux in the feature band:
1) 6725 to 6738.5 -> -0.1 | 14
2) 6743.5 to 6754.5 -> 0.1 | 13.7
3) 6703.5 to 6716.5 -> 0.1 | 13.8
